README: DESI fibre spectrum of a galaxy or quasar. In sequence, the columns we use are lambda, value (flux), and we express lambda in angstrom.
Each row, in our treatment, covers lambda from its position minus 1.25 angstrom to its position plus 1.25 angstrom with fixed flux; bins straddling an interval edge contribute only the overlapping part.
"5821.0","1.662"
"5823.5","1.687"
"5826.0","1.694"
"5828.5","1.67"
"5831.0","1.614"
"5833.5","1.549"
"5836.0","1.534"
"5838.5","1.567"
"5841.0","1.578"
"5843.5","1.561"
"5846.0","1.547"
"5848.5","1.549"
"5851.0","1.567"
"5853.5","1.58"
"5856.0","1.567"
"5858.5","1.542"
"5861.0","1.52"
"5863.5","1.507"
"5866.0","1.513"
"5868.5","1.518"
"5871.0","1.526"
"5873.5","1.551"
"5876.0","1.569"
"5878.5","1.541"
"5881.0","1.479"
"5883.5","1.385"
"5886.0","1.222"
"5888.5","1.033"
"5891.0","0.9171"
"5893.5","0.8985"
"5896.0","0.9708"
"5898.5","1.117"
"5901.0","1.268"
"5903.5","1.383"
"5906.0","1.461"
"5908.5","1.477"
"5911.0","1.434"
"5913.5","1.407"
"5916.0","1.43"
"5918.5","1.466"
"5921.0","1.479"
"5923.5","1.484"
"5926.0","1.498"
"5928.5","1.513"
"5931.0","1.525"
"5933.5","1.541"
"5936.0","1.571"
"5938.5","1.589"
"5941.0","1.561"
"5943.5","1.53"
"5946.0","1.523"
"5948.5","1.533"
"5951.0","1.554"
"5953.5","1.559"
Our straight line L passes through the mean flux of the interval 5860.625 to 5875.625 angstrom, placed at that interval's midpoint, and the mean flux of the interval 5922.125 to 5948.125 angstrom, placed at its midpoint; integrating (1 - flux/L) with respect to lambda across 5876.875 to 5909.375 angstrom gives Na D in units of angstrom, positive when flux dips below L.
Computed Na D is 6.1 angstrom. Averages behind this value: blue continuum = 1.53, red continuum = 1.53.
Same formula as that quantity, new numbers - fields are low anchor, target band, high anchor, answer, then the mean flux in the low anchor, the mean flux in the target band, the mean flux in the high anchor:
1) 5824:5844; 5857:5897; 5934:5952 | 5.62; 1.6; 1.36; 1.55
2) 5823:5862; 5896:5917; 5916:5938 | 2.45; 1.58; 1.35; 1.51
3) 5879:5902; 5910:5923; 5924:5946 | -0.63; 1.15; 1.45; 1.54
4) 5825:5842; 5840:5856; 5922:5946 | 0.27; 1.6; 1.56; 1.53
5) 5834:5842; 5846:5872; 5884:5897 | -3.78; 1.56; 1.54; 1.03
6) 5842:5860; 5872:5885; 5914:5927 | 0.19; 1.56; 1.5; 1.47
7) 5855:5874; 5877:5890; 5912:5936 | 1.61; 1.53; 1.33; 1.49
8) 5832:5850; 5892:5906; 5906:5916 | 2.93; 1.56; 1.15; 1.44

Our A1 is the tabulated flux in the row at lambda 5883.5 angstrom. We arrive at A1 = 1.385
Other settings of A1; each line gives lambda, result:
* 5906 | 1.461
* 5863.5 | 1.507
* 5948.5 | 1.533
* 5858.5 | 1.542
